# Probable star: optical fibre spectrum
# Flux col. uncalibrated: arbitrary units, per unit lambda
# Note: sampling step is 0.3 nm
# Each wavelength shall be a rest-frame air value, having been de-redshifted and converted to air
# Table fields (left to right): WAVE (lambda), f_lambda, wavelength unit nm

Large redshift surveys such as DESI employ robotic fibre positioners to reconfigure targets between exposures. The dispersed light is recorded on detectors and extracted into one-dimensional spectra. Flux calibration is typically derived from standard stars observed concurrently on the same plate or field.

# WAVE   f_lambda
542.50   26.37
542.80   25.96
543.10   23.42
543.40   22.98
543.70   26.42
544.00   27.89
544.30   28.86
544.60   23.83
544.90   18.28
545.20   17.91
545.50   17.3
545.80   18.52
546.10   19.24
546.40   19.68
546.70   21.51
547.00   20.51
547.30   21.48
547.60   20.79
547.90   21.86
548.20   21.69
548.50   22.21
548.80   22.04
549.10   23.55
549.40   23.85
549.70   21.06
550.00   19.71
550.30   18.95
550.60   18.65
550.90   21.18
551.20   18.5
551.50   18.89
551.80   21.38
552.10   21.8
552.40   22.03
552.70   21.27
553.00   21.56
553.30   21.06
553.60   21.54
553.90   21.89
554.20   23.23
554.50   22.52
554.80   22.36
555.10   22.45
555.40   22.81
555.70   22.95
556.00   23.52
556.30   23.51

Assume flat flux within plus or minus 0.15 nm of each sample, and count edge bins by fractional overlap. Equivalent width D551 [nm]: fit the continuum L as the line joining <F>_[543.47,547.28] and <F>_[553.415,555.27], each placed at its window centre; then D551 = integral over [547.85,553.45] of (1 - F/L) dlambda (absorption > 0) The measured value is 0.24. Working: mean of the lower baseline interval 21.7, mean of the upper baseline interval 22.3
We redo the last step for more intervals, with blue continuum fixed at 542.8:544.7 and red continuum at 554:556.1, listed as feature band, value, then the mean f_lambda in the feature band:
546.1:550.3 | 0.54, 21.4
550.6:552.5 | 0.26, 20.4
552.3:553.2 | 0.07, 21.6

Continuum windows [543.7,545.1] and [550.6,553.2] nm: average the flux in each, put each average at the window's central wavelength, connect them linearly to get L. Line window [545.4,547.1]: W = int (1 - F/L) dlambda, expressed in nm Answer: 0.300 nm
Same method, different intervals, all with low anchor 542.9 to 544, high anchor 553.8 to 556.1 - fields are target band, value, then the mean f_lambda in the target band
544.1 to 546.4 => 0.36 nm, 20.7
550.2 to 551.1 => 0.15 nm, 19.6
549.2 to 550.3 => 0.11 nm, 21.3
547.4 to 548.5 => 0.11 nm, 21.6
